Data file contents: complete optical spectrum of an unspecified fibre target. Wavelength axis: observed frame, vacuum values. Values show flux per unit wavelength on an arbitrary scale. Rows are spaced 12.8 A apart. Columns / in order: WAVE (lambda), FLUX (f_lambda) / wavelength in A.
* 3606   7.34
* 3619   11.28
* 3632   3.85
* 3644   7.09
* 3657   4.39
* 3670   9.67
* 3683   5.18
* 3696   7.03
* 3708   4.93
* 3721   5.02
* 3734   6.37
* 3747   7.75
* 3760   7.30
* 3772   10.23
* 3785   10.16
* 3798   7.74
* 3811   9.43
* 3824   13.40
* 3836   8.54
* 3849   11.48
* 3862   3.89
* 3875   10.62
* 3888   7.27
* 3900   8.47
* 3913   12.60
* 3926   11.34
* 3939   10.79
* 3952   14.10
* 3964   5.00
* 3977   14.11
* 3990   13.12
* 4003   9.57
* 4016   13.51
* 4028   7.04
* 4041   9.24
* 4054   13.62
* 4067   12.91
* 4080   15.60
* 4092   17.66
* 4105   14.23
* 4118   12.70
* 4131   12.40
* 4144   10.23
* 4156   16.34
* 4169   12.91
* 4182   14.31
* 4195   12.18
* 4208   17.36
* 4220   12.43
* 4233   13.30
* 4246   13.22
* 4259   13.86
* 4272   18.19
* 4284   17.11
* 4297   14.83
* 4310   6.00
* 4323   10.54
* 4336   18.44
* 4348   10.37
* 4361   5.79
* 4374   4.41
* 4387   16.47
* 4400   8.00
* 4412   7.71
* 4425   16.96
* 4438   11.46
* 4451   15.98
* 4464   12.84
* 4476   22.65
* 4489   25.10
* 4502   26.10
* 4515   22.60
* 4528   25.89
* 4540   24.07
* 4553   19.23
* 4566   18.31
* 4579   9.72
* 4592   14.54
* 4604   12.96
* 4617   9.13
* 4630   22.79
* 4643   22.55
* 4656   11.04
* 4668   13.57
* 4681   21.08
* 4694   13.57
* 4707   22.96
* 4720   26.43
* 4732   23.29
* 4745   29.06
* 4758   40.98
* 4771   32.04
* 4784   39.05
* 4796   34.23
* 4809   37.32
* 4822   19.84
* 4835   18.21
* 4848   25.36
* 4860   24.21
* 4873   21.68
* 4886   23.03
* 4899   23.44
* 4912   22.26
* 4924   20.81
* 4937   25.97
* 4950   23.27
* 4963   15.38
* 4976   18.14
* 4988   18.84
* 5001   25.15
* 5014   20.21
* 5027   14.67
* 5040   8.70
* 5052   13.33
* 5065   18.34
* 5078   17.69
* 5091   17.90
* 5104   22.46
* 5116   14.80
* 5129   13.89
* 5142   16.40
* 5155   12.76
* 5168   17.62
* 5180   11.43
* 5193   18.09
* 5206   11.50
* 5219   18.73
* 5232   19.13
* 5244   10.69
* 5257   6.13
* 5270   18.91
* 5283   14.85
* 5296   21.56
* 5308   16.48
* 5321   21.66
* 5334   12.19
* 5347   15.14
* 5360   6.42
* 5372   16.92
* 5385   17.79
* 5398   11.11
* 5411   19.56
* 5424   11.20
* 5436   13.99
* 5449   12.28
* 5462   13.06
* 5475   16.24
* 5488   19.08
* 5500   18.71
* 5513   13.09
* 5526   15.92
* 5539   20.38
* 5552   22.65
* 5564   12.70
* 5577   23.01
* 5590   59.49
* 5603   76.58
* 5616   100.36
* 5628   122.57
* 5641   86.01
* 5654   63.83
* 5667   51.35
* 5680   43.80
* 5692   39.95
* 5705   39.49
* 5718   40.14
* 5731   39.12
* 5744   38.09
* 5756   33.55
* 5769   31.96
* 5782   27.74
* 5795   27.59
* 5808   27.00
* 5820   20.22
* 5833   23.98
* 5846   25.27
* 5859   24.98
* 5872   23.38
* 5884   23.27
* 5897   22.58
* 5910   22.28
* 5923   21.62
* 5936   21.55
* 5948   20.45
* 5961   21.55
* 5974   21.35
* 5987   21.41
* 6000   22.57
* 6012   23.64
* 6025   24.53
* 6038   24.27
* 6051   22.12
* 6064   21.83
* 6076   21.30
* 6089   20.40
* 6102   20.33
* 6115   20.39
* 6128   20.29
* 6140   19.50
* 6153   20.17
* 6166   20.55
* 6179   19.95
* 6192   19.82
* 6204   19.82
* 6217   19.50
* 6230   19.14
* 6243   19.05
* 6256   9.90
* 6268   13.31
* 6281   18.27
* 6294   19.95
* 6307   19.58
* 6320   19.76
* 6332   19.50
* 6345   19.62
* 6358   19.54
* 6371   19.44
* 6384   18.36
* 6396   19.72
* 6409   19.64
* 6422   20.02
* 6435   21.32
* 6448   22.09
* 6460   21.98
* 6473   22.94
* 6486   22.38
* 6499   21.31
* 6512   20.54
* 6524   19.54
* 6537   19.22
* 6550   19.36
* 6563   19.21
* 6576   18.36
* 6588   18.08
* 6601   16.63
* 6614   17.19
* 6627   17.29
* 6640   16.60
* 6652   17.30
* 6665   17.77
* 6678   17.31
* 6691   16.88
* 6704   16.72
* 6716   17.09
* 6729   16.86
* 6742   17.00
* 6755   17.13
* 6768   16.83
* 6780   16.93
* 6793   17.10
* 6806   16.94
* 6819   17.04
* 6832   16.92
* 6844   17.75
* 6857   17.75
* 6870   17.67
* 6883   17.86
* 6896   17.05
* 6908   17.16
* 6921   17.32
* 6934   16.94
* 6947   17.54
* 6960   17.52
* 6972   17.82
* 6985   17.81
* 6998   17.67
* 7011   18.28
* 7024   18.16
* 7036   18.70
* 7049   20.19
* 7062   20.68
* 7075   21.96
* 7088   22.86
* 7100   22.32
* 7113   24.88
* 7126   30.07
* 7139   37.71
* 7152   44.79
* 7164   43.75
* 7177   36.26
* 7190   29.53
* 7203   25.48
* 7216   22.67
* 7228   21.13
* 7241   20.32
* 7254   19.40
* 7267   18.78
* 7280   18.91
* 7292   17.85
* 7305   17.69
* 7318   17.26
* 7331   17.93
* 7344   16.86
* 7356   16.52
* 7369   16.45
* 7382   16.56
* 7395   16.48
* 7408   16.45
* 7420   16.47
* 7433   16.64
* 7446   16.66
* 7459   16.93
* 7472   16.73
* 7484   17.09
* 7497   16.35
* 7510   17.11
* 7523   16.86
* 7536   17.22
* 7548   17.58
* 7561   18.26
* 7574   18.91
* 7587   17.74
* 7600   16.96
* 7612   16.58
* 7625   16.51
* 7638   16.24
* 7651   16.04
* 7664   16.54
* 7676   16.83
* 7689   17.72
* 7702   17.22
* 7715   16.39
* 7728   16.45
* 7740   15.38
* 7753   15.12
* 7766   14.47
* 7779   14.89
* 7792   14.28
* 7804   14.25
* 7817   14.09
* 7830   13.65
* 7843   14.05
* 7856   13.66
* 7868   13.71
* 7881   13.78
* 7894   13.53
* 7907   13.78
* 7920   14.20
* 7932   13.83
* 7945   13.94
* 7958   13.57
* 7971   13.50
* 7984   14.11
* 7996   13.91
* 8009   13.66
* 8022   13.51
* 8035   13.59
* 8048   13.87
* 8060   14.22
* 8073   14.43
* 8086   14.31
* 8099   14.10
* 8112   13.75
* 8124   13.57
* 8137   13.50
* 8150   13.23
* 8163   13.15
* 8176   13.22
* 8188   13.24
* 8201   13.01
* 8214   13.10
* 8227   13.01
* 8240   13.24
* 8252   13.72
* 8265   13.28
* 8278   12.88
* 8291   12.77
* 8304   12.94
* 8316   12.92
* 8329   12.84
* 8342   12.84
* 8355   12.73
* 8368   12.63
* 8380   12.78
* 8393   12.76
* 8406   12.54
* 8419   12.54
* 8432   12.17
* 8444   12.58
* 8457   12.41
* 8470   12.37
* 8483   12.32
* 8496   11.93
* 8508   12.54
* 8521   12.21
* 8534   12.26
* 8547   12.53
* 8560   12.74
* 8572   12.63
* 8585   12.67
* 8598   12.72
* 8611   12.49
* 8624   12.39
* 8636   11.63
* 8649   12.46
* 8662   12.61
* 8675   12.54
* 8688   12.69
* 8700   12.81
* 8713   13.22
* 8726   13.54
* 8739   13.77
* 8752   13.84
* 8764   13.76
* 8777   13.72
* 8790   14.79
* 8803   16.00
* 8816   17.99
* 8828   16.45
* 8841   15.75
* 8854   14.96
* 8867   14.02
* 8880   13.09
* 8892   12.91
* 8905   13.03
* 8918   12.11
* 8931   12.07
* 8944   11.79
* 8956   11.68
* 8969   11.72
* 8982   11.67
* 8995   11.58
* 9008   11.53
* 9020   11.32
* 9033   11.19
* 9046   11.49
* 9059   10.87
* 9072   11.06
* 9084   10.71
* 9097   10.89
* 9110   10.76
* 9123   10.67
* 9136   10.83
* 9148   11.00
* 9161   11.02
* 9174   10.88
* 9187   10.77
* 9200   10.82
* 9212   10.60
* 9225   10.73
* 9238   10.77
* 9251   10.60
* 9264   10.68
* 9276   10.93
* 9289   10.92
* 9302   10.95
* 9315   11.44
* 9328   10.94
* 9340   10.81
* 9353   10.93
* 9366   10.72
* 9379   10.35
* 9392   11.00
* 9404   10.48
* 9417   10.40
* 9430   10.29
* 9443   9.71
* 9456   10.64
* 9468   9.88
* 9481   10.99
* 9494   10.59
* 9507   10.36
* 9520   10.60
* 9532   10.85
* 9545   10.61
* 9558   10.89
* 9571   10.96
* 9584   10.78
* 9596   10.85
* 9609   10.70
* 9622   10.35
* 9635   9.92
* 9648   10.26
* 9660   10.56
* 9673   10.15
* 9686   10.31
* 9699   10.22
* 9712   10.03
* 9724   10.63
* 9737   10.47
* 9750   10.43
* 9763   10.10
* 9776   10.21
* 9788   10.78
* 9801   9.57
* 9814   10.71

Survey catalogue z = 3.617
